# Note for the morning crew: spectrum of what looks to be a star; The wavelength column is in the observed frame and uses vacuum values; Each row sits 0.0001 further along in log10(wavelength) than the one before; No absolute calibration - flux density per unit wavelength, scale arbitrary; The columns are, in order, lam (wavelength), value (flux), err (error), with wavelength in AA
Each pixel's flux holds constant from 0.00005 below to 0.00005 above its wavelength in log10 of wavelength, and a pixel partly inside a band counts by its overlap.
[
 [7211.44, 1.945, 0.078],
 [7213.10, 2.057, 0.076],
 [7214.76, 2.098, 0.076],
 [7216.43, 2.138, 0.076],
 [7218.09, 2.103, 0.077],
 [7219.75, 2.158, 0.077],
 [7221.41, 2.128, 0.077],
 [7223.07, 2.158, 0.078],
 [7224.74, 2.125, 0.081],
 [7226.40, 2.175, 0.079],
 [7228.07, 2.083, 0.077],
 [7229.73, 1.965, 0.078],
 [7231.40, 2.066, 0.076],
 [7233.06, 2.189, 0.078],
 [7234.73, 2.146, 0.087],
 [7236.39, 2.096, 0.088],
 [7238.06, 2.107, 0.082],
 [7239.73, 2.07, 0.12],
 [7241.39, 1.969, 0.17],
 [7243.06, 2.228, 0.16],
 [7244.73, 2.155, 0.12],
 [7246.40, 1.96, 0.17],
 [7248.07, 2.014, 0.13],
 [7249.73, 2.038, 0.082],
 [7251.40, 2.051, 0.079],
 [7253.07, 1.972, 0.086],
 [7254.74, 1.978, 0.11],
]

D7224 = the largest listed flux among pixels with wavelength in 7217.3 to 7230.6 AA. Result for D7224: 2.175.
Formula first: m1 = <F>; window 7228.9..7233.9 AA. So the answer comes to 2.07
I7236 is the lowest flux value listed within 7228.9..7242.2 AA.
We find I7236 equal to 1.965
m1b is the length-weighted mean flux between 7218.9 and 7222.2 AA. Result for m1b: 2.15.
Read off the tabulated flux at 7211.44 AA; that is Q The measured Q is 1.945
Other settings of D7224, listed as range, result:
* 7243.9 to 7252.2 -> 2.155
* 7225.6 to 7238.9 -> 2.189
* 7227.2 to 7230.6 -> 2.083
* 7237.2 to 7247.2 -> 2.228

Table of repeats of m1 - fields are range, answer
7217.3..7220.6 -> 2.13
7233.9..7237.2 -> 2.13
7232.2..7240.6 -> 2.12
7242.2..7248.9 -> 2.09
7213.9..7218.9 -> 2.11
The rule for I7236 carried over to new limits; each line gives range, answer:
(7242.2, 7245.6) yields 2.155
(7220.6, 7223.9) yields 2.128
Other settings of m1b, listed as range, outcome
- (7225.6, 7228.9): 2.13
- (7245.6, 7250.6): 2.01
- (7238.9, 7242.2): 2.02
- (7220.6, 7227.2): 2.15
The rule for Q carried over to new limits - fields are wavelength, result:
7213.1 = 2.057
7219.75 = 2.158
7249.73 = 2.038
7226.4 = 2.175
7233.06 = 2.189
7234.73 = 2.146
